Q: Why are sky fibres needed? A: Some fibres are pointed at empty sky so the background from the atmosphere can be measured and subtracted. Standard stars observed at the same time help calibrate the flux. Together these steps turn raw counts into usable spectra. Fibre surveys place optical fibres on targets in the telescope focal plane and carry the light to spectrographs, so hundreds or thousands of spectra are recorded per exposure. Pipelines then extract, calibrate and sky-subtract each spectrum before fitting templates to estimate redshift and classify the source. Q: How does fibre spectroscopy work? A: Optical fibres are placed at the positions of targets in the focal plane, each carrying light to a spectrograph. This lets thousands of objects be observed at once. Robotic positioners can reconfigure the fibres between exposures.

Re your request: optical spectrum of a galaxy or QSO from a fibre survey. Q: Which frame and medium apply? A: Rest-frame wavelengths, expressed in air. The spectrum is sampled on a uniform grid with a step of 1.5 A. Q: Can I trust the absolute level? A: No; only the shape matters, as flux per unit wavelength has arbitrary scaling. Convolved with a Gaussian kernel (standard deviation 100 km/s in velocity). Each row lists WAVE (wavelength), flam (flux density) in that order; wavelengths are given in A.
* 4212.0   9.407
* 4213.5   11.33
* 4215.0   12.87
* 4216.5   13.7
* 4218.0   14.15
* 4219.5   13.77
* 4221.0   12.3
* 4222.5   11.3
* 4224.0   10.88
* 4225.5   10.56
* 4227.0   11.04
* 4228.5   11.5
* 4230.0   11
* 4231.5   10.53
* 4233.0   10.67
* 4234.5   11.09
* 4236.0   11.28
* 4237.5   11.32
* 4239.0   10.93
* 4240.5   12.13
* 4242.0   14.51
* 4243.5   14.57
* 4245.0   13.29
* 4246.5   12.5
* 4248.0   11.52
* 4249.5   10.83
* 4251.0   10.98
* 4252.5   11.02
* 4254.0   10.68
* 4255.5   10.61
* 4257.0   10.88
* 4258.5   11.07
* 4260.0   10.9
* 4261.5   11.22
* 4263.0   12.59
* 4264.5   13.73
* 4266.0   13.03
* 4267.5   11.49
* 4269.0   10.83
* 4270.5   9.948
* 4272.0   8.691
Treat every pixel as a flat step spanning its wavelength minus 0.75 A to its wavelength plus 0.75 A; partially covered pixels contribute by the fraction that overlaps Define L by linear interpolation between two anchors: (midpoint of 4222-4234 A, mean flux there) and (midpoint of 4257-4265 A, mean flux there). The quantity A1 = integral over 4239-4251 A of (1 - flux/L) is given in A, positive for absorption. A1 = -1.3 A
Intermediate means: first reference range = 10.9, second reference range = 11.7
